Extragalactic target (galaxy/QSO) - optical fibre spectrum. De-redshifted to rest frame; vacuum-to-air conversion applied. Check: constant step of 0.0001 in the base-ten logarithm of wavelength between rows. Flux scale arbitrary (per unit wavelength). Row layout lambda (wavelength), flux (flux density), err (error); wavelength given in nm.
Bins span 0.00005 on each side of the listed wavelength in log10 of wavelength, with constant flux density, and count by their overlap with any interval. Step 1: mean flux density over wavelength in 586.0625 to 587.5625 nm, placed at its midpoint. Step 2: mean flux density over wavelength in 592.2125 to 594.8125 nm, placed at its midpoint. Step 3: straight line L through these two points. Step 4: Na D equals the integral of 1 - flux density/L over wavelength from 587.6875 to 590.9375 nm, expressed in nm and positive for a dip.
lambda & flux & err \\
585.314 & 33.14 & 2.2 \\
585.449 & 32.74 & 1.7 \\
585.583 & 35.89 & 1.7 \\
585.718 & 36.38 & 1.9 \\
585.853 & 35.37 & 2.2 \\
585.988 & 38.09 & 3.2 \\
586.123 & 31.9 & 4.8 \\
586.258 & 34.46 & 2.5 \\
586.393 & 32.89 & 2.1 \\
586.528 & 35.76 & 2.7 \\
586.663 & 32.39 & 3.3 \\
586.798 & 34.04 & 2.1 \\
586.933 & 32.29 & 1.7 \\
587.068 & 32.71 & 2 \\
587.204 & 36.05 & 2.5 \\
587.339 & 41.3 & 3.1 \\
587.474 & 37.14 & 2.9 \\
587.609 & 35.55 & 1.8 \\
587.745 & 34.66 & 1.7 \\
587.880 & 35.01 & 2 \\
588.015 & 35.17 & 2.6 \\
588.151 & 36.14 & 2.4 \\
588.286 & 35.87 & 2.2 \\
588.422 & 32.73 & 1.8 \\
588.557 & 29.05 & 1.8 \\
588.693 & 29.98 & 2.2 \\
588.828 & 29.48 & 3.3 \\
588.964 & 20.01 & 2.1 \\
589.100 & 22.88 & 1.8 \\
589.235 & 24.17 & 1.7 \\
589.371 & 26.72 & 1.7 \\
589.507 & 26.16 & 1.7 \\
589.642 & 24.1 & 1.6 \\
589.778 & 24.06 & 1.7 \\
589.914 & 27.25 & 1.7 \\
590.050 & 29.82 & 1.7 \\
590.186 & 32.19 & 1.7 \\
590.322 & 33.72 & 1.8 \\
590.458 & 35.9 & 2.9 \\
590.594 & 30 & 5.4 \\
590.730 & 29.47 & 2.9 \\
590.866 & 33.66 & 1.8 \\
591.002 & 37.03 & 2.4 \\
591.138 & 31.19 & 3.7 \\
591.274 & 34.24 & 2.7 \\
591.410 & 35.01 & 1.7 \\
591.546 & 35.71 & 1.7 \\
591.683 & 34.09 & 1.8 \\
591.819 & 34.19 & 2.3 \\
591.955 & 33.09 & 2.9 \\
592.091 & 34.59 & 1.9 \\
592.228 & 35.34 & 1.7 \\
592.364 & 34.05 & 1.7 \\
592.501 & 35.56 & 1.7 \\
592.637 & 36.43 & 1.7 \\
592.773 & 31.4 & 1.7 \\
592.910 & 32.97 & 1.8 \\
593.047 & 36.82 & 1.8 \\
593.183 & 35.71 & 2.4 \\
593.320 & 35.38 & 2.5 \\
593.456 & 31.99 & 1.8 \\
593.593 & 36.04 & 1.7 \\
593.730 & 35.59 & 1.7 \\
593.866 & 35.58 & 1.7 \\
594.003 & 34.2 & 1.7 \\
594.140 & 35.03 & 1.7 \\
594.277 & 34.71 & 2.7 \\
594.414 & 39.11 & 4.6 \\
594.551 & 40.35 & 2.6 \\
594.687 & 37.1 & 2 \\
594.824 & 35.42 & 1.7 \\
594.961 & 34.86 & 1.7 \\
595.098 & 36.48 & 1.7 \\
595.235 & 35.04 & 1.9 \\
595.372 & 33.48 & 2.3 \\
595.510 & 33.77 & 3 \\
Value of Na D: 0.47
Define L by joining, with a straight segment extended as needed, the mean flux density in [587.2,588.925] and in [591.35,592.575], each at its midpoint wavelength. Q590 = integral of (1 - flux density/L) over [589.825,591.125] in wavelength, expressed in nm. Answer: 0.095 nm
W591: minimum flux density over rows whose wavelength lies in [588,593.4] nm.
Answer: 20.01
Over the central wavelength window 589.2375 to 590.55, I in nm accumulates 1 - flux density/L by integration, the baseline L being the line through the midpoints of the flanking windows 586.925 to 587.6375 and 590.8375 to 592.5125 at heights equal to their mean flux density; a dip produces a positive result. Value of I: 0.24 nm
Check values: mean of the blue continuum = 36.2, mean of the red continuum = 34.4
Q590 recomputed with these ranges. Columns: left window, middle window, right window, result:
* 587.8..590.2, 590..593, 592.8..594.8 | -0.12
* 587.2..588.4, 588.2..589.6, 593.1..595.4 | 0.32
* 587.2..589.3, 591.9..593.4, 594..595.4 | 0.01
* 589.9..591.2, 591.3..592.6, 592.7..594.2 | -0.05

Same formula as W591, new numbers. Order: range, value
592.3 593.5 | 31.4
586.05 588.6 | 29.05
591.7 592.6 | 33.09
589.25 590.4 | 24.06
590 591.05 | 29.47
